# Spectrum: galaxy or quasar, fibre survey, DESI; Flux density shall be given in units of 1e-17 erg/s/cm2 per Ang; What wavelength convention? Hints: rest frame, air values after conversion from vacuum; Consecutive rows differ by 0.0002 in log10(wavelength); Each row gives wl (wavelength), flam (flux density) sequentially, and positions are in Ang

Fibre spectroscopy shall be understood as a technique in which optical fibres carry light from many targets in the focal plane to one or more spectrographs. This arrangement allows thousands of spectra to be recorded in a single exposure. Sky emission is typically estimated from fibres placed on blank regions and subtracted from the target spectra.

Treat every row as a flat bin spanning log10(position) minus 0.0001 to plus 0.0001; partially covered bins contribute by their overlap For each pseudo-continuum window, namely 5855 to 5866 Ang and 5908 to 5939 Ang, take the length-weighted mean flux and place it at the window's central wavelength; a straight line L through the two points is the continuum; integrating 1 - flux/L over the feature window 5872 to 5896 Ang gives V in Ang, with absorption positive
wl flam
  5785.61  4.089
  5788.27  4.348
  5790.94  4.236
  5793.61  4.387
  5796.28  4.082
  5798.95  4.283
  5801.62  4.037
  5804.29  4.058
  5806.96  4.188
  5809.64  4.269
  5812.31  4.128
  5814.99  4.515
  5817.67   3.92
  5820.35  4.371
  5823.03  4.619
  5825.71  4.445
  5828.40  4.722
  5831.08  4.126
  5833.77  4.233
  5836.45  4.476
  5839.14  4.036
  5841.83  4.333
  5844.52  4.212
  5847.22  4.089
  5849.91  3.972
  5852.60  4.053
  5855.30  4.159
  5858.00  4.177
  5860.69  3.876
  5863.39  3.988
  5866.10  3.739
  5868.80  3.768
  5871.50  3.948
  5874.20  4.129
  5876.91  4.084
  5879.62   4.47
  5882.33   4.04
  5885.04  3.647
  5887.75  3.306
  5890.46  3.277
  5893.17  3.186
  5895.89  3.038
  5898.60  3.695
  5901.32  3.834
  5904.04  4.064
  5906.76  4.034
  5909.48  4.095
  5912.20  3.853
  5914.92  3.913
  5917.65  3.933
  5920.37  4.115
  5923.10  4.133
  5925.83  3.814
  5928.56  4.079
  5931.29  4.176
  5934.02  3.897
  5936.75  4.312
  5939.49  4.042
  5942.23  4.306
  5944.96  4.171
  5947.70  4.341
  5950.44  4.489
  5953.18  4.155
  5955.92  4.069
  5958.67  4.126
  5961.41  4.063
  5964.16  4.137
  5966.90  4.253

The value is 1.7 Ang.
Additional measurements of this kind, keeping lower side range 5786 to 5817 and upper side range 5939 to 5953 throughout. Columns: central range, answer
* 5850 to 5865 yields 0.7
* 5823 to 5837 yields -0.6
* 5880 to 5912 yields 4.3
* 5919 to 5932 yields 0.6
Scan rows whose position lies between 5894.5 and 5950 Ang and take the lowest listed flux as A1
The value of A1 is 3.038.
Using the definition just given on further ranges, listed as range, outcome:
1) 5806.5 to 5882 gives 3.739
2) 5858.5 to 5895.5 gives 3.186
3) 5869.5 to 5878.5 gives 3.948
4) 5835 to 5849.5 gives 4.036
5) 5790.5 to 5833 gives 3.92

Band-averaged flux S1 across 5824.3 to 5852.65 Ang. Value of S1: 4.26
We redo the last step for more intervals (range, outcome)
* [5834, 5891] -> 4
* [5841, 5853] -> 4.13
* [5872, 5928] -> 3.84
